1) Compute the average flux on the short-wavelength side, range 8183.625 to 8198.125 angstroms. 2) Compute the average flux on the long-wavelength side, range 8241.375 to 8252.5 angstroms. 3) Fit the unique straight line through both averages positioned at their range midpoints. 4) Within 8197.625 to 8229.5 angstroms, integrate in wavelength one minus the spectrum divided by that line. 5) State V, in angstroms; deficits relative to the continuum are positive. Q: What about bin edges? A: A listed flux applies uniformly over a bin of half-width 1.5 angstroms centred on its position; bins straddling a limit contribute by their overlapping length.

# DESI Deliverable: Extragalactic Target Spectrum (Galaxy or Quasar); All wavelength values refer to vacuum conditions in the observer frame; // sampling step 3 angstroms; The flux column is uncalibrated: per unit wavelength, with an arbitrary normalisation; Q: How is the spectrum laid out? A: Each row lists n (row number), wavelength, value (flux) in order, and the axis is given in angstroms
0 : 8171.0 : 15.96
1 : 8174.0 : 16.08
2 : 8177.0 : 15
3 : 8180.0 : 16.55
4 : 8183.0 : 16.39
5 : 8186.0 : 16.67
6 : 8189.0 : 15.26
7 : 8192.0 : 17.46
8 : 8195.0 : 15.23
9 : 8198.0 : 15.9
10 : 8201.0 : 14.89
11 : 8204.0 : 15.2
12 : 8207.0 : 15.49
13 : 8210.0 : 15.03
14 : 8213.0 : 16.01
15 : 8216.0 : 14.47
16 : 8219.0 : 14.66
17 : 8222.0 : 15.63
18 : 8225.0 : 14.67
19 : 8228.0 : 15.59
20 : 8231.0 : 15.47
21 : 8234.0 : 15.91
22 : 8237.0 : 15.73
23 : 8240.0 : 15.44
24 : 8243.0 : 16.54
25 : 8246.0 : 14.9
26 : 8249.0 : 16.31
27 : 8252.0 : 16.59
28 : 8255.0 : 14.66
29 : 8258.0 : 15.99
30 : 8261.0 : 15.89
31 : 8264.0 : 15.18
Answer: 1.8 angstroms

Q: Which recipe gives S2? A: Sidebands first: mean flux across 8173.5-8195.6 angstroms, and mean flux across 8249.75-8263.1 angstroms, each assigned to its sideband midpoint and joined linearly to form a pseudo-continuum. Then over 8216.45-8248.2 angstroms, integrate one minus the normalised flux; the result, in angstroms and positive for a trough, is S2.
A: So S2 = 0.9 angstroms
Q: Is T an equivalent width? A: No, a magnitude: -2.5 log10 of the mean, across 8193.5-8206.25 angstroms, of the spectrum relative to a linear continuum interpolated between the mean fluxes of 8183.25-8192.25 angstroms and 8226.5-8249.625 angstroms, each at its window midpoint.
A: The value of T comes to 0.06 mag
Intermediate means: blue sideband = 16.3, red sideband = 15.7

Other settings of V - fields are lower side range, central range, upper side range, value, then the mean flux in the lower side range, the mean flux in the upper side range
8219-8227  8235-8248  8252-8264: -0.3 angstroms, 15.1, 15.6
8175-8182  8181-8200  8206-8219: -0.6 angstroms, 15.8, 15.2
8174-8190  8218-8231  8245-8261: 0.5 angstroms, 16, 15.7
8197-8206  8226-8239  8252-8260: -0.1 angstroms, 15.3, 15.6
